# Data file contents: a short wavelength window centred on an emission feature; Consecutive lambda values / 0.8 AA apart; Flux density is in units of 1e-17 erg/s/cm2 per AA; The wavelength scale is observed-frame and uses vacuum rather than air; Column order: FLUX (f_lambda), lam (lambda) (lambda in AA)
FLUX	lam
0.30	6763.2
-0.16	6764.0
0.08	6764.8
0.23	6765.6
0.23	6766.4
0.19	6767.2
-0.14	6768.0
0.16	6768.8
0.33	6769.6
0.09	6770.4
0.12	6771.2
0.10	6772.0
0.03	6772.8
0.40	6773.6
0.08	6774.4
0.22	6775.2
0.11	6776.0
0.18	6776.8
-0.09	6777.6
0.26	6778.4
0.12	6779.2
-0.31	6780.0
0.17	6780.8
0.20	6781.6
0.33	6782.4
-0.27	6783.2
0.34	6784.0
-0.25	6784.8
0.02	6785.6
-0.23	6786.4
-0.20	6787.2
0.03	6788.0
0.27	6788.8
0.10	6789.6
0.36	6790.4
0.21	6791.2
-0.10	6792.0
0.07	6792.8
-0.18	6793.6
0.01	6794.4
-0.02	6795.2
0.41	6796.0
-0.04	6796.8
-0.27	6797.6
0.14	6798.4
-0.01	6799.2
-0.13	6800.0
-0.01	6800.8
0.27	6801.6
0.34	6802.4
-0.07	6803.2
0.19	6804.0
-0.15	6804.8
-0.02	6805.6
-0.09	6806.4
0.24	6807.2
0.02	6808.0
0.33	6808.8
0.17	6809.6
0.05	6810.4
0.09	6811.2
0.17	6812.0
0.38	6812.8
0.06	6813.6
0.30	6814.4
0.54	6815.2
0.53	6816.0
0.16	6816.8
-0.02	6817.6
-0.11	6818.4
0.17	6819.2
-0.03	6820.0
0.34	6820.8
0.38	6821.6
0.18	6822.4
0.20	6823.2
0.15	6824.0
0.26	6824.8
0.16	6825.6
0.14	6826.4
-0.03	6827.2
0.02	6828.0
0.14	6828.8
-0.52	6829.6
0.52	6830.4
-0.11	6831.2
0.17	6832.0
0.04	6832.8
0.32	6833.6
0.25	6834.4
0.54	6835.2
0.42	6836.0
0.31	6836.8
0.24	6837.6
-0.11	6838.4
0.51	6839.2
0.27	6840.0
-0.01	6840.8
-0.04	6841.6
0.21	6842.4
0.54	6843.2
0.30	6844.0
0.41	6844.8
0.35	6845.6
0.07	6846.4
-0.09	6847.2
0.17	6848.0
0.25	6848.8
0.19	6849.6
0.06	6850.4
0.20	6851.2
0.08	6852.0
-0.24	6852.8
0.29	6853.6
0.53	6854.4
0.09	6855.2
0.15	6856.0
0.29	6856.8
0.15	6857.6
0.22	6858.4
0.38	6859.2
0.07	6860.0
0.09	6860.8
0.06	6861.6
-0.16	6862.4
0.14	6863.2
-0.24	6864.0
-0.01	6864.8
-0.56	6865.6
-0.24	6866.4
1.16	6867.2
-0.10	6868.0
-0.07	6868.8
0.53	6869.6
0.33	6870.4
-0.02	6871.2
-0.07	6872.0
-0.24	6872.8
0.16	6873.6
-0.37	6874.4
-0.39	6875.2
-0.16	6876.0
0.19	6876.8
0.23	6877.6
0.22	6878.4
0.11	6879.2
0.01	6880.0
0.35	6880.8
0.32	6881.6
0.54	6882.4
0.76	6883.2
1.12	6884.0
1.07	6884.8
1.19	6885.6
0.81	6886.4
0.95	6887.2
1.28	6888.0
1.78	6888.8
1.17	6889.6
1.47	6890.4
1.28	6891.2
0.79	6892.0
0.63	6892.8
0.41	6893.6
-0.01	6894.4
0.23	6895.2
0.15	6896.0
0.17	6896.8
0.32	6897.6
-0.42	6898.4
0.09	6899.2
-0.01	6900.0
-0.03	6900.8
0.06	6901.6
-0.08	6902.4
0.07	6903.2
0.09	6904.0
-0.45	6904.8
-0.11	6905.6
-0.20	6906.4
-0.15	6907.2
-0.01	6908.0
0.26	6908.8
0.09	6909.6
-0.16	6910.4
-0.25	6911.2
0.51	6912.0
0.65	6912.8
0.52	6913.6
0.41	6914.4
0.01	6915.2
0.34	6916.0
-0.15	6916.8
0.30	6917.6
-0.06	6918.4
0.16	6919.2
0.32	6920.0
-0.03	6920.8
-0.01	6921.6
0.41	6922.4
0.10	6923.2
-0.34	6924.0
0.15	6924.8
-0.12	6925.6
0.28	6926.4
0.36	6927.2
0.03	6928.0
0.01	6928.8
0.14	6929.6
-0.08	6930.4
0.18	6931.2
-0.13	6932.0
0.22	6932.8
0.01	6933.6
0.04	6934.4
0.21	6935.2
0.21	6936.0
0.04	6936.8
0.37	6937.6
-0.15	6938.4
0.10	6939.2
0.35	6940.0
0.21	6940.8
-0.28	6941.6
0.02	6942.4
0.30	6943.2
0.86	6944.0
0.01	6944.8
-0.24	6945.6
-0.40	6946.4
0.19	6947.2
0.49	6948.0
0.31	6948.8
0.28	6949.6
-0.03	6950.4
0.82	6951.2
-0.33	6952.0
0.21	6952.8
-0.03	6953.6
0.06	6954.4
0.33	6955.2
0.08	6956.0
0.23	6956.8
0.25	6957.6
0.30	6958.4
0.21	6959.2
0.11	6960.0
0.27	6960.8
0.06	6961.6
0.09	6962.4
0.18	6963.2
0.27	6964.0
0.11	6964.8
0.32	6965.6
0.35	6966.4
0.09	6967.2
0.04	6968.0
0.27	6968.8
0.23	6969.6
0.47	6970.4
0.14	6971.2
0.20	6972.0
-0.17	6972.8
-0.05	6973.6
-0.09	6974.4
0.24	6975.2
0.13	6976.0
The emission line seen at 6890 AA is [O II] 3727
